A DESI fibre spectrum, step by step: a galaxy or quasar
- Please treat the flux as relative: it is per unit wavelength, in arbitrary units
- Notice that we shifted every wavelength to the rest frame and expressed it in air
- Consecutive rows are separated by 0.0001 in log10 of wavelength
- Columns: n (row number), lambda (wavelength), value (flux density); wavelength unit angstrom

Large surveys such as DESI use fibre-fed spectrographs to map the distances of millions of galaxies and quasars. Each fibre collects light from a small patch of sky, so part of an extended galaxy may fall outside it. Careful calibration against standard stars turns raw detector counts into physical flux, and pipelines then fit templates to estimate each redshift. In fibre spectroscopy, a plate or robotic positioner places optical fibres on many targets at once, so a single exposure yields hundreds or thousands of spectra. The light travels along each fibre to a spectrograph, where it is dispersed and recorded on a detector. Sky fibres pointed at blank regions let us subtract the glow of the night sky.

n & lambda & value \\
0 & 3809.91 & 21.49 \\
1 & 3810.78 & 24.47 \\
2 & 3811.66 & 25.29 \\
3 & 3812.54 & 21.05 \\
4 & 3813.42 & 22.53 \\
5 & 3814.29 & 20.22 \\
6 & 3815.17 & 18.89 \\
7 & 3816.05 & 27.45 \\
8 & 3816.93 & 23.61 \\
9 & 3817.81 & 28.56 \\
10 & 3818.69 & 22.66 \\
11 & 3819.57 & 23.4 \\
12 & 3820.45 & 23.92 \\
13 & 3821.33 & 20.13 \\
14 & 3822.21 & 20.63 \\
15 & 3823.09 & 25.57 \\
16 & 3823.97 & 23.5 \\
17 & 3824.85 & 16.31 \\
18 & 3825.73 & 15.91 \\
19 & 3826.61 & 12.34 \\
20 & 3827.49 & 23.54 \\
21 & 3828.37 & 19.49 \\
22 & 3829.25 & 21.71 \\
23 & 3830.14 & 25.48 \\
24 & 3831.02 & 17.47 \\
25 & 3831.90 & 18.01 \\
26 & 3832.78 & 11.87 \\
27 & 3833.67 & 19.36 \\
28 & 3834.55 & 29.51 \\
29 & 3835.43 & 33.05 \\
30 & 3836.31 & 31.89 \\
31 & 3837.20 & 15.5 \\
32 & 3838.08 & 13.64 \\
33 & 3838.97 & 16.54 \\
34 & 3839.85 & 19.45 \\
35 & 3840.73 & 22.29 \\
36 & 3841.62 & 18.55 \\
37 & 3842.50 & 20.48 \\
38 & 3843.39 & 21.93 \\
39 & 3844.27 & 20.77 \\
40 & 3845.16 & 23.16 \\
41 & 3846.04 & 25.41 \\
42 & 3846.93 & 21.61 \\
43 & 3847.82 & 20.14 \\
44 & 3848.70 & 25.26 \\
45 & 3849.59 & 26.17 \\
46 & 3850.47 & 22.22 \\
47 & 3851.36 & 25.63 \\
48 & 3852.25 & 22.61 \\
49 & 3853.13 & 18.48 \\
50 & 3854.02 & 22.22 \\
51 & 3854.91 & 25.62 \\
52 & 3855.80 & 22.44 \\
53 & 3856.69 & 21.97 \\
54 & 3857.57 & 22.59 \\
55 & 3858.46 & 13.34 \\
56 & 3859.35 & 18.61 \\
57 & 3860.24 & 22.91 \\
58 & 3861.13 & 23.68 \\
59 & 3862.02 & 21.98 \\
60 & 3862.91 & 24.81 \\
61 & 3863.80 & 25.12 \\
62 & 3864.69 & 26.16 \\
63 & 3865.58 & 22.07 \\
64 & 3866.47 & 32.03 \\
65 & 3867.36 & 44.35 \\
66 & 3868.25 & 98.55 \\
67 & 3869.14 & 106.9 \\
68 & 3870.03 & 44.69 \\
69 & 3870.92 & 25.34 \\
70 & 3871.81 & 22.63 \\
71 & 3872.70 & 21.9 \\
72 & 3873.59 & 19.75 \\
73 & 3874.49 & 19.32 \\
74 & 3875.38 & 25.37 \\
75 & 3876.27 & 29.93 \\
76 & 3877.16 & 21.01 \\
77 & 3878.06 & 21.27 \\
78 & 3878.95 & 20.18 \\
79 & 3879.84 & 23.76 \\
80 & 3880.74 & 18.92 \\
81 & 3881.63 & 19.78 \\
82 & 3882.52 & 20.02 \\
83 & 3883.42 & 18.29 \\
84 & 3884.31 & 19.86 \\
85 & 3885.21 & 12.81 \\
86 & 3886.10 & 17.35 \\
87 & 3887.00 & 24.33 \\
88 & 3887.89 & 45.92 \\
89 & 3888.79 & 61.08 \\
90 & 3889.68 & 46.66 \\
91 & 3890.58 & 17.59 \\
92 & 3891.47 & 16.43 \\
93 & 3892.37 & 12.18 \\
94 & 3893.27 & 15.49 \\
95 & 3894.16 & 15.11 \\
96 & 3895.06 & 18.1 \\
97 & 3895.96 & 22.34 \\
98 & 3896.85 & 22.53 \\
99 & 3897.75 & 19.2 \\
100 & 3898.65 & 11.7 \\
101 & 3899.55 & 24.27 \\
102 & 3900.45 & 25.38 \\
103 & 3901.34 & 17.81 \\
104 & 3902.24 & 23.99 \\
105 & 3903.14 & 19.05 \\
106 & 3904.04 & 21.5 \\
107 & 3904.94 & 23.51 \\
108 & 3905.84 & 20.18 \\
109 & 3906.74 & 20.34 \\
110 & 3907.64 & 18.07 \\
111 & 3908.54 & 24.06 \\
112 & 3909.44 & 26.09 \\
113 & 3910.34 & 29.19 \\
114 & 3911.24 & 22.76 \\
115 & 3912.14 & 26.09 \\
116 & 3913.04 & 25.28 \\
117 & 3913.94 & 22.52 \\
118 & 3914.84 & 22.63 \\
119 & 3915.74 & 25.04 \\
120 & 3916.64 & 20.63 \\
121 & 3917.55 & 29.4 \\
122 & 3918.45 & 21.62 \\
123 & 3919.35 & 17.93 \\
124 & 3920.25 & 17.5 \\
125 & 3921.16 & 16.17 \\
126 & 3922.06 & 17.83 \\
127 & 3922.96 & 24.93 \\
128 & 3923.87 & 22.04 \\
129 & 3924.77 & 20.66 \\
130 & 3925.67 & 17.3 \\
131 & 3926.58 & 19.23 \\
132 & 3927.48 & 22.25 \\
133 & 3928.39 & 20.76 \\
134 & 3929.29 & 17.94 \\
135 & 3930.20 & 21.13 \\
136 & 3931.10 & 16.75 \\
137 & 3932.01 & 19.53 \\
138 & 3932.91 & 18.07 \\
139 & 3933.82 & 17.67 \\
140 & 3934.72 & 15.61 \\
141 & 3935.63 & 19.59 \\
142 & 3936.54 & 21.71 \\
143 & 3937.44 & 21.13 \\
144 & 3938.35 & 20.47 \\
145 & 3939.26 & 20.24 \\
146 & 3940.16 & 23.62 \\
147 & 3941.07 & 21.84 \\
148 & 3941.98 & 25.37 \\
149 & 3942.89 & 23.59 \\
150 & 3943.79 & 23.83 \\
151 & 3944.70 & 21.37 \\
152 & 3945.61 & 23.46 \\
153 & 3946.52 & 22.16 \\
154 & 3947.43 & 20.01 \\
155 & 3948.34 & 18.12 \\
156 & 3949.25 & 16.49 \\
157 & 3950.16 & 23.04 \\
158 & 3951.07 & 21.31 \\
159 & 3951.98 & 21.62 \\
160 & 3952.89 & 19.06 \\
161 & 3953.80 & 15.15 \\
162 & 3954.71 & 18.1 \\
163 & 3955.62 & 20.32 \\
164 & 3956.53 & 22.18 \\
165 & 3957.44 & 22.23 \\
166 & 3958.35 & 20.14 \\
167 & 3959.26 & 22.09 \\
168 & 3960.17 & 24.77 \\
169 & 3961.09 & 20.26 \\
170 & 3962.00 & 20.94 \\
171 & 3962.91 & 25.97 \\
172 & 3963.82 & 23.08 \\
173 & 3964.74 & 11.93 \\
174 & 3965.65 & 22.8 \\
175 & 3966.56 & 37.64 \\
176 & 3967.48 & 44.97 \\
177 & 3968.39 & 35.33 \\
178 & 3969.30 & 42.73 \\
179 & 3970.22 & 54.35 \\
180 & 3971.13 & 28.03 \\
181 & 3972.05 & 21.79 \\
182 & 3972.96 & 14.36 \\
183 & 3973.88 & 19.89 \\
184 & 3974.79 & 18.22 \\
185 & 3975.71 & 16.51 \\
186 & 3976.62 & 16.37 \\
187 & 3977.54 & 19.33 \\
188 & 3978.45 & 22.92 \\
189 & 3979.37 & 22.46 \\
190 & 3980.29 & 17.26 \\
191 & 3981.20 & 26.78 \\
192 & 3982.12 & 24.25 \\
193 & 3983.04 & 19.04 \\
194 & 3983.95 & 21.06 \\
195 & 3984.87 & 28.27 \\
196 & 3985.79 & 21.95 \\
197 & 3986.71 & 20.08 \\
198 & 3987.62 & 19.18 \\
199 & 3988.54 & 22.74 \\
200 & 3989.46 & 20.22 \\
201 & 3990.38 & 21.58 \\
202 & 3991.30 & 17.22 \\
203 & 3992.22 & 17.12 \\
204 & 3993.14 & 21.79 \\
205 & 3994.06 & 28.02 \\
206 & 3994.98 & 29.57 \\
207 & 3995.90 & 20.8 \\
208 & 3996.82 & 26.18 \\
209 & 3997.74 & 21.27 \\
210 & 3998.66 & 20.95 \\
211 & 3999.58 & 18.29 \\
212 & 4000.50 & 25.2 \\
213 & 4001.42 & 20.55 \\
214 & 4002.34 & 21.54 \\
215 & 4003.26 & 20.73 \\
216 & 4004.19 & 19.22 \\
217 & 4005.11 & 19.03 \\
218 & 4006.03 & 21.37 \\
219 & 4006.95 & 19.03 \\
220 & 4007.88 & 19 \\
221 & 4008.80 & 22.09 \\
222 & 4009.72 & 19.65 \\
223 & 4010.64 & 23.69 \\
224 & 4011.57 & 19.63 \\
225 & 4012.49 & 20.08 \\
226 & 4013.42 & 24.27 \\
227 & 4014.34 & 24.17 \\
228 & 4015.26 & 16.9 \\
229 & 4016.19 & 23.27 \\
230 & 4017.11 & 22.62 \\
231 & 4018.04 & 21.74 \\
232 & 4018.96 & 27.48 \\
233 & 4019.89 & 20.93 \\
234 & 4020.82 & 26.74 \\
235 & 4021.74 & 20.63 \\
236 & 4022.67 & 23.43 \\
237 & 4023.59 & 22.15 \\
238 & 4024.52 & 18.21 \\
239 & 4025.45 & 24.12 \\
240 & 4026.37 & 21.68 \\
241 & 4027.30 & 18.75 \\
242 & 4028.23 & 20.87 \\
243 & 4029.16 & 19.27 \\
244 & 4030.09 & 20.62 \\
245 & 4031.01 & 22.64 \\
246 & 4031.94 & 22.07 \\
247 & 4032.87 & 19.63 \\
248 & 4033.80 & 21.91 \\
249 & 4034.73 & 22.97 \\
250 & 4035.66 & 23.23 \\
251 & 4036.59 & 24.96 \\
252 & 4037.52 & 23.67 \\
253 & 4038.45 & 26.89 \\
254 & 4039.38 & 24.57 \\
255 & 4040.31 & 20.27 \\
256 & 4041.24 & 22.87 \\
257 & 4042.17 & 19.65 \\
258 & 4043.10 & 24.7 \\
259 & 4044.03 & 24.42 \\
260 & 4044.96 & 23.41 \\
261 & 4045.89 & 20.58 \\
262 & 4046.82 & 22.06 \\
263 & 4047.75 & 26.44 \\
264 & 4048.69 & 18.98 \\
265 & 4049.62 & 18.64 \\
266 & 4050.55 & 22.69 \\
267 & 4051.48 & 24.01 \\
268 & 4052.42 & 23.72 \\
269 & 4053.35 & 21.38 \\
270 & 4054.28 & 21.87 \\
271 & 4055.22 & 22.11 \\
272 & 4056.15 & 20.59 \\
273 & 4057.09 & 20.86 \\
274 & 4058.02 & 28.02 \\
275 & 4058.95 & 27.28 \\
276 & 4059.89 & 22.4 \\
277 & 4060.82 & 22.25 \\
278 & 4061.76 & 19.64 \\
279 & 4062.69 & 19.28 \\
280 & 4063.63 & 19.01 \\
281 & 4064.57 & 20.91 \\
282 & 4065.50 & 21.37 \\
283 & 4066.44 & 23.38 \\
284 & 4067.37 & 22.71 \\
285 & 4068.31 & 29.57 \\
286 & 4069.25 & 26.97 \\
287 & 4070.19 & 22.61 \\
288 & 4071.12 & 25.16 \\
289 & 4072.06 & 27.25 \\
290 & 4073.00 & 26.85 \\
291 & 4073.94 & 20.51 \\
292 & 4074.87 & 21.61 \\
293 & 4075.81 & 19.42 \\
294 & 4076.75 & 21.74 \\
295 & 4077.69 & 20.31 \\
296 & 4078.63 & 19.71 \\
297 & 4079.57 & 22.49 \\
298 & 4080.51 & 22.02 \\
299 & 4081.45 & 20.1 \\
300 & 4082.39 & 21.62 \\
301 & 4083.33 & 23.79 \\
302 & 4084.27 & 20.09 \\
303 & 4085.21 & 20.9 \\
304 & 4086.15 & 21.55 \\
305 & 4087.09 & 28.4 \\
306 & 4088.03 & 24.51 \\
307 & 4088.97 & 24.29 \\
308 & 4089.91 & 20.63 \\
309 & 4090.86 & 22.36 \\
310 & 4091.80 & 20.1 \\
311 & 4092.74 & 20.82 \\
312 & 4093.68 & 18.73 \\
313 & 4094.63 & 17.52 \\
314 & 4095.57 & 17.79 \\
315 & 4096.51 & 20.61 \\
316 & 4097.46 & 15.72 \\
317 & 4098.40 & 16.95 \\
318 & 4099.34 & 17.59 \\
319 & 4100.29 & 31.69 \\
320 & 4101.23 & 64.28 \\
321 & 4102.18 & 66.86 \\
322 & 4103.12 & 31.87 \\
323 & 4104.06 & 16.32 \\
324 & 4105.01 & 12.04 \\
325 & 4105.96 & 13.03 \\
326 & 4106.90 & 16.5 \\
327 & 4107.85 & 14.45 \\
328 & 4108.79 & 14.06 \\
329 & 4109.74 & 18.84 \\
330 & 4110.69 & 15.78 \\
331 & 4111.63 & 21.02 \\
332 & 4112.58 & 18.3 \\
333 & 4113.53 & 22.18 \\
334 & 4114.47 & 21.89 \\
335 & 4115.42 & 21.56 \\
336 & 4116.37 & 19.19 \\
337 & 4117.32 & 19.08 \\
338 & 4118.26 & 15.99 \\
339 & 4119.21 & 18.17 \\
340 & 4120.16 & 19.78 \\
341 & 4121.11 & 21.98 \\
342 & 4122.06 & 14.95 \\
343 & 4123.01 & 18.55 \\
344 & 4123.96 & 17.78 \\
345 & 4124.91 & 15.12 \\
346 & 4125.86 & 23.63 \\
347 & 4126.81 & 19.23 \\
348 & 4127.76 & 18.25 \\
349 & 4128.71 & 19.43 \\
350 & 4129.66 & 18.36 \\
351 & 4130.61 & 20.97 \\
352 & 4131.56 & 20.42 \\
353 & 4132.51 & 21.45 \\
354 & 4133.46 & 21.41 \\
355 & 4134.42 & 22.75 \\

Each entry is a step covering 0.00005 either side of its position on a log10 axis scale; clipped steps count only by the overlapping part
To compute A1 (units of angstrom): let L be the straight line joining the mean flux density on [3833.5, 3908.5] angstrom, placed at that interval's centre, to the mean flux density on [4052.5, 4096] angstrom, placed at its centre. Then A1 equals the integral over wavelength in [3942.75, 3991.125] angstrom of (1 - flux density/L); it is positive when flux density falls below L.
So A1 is 1.3 angstrom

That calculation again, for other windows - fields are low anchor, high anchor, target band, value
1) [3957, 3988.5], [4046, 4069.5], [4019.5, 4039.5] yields 0.8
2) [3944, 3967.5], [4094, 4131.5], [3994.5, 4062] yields -1.9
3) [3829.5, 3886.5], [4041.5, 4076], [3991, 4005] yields 1.0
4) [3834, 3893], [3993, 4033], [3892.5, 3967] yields 9.8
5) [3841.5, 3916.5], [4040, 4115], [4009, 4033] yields 1.6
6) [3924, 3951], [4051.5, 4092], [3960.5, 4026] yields -5.0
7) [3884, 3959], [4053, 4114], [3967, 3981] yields -2.8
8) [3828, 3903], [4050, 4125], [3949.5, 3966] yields 2.0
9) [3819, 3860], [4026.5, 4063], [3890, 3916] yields 0.7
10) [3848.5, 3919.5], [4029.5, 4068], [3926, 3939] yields 2.7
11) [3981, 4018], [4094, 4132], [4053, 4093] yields -2.2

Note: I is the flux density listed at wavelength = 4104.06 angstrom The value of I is 16.32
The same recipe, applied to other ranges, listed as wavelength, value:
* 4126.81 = 19.23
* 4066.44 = 23.38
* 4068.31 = 29.57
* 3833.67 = 19.36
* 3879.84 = 23.76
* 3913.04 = 25.28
